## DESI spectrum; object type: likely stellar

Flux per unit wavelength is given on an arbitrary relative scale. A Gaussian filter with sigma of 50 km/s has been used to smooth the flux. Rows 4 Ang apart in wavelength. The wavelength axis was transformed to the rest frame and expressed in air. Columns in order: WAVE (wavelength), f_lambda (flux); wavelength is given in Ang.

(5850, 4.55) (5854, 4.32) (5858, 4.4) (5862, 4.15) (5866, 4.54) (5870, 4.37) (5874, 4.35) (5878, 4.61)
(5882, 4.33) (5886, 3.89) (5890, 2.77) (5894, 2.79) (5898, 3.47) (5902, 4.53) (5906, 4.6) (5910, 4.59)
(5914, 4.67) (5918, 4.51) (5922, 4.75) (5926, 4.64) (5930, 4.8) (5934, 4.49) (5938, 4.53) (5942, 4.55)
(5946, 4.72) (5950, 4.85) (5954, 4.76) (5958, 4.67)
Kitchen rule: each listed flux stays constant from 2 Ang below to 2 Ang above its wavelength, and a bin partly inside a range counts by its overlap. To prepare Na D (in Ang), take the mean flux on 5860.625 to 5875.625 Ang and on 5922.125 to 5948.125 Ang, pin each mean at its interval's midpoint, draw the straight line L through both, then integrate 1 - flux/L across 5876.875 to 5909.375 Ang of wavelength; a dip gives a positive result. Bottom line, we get 4.21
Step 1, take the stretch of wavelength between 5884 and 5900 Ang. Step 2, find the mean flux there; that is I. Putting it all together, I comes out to 3.23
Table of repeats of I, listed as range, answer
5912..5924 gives 4.64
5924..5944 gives 4.6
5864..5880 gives 4.47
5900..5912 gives 4.57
